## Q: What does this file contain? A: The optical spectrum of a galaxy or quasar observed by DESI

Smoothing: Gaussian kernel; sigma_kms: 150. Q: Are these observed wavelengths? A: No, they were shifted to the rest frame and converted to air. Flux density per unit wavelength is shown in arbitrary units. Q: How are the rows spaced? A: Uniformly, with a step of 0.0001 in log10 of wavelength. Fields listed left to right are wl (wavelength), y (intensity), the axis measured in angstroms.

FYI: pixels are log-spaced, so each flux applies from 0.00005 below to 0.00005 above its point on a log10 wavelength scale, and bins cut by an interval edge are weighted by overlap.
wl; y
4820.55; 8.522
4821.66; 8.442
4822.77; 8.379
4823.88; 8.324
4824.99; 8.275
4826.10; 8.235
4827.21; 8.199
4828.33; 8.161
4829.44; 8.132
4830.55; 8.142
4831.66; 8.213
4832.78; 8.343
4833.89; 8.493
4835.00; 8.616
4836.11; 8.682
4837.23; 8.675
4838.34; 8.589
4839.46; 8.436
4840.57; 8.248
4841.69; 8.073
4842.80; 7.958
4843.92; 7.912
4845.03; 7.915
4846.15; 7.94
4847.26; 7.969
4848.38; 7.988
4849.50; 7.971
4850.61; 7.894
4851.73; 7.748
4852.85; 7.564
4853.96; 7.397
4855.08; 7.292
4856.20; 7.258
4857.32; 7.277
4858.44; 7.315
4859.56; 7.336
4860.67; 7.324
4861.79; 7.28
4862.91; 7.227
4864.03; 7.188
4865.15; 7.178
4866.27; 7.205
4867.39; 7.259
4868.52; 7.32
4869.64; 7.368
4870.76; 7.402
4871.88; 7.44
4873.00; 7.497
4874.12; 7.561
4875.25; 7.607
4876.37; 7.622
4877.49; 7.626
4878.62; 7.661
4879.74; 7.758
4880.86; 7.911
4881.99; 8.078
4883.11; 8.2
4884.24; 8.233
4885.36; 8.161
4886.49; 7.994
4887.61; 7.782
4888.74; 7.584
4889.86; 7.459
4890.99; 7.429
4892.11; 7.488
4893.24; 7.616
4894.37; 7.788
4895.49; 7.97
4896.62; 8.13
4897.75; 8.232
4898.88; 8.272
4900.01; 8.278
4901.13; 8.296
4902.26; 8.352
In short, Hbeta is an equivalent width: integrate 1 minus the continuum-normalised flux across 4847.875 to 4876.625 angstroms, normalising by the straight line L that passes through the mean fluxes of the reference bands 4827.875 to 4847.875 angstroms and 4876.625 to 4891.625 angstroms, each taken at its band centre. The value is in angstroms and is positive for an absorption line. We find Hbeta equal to 2.1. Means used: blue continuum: 8.25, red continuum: 7.83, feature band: 7.44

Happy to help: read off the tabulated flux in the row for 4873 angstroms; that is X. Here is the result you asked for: 7.497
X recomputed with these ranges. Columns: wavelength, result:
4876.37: 7.622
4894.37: 7.788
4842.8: 7.958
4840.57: 8.248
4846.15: 7.94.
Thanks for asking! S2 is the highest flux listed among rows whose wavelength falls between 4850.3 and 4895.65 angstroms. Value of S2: 8.233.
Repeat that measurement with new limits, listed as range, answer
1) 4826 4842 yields 8.682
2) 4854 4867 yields 7.336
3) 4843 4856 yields 7.988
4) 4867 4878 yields 7.626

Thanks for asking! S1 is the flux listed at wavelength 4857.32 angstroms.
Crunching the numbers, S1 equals 7.277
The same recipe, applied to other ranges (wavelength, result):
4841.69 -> 8.073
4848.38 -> 7.988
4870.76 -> 7.402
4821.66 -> 8.442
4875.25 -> 7.607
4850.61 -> 7.894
